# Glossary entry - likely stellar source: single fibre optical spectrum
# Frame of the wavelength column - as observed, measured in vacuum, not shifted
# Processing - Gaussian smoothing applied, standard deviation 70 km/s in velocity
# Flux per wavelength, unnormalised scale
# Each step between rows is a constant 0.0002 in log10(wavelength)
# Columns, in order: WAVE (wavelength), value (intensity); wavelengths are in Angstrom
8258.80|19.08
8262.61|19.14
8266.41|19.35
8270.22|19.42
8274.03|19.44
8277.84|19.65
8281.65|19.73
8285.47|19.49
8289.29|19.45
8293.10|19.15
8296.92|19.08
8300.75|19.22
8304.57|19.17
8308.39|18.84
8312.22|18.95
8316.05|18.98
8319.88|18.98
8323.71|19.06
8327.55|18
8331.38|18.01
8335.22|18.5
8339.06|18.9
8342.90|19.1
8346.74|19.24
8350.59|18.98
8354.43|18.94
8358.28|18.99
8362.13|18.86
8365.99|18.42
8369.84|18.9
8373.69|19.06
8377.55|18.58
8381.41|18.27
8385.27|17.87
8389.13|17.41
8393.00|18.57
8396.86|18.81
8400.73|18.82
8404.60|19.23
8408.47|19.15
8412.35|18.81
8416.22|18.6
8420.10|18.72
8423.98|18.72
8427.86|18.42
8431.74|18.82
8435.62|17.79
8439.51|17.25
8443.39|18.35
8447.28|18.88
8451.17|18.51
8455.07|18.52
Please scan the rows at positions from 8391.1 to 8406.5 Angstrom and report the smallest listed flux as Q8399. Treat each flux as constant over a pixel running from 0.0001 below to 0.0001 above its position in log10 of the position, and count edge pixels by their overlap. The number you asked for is 18.57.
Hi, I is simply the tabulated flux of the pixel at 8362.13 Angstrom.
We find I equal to 18.86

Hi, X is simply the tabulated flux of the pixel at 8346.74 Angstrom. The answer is 19.24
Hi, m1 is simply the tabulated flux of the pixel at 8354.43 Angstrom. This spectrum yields 18.94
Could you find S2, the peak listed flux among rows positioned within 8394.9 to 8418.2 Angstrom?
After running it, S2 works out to 19.23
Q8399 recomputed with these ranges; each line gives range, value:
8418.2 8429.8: 18.42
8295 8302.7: 19.08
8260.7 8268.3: 19.14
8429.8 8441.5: 17.25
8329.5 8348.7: 18.01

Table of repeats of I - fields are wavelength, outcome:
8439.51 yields 17.25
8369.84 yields 18.9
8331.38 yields 18.01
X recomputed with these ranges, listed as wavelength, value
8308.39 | 18.84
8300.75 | 19.22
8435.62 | 17.79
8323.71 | 19.06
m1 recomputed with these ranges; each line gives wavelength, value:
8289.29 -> 19.45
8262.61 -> 19.14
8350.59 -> 18.98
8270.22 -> 19.42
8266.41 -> 19.35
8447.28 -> 18.88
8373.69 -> 19.06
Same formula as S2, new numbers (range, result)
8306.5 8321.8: 18.98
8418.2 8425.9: 18.72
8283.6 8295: 19.49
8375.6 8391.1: 18.58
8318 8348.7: 19.24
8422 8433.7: 18.82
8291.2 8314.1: 19.22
